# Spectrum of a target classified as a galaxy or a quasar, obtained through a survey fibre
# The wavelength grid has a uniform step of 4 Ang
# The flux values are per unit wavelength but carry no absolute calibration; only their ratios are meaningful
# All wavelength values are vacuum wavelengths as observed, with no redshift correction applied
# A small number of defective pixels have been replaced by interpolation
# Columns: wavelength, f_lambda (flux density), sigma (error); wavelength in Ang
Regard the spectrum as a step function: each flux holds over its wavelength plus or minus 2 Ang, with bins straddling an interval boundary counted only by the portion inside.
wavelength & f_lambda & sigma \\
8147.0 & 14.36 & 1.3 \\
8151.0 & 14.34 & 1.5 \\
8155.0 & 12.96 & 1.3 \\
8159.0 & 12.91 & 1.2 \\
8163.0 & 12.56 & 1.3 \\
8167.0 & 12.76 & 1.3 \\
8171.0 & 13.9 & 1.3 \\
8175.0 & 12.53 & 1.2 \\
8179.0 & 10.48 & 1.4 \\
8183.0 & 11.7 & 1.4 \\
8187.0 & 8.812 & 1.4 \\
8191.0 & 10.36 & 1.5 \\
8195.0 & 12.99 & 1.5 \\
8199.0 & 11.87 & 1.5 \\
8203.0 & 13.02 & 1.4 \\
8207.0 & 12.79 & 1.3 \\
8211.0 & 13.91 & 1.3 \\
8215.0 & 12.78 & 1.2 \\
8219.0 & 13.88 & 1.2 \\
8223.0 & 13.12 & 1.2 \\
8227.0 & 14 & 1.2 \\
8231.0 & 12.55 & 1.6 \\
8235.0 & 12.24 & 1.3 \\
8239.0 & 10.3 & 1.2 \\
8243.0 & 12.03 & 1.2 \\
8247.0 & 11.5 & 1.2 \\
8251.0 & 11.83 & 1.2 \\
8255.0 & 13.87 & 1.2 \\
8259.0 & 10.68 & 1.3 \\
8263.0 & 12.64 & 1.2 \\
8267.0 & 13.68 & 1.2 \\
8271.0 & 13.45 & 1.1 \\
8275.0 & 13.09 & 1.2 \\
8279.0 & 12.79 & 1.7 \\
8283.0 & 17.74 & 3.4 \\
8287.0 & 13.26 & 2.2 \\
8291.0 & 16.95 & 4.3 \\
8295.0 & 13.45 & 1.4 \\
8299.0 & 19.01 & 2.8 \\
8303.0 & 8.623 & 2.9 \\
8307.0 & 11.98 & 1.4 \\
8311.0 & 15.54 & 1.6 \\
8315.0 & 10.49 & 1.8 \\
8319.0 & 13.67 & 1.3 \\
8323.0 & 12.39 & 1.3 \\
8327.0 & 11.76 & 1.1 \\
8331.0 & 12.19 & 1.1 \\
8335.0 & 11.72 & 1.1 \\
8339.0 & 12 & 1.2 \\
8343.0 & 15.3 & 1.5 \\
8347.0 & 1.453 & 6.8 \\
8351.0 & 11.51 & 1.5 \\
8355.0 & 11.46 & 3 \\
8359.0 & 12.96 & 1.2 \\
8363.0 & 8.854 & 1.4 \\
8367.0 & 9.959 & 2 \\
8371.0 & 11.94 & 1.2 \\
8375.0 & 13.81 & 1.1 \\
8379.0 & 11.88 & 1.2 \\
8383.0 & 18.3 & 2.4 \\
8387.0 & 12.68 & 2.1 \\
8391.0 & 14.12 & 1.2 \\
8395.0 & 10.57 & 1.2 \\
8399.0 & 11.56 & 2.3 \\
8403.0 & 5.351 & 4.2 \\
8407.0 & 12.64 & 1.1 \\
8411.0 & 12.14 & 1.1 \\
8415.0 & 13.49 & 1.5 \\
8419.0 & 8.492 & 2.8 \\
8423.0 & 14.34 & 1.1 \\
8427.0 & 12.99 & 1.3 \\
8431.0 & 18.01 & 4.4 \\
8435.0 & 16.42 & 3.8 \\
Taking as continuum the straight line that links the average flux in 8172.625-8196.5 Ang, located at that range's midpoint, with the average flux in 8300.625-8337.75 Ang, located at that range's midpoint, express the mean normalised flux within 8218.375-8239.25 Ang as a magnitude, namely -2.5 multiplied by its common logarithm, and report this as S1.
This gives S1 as -0.12 mag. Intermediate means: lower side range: 11.1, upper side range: 12.1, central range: 12.8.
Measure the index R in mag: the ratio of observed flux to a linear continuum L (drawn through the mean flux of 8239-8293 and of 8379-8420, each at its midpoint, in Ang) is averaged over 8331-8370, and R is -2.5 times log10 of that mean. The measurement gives 0.17 mag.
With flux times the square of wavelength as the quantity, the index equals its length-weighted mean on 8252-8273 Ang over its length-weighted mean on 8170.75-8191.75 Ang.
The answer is 1.17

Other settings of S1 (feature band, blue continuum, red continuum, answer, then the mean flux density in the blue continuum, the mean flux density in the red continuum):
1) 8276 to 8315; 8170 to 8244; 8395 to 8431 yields -0.18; 12.3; 11.7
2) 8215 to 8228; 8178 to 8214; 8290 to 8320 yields -0.11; 11.8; 13.6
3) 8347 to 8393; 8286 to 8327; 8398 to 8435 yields 0.07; 13.5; 12.4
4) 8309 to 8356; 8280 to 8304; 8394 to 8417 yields 0.17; 15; 11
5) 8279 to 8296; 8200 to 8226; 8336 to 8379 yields -0.25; 13.2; 11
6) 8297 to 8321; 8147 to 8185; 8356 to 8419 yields -0.09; 12.8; 11.9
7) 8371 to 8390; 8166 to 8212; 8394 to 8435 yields -0.15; 12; 12.2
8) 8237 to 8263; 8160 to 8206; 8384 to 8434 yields 0.03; 11.9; 12.4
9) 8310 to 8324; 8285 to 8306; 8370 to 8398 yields 0.09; 14.2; 13.3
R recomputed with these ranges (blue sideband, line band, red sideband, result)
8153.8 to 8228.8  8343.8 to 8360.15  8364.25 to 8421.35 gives 0.24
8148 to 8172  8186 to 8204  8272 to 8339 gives 0.16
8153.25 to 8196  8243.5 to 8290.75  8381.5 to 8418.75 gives -0.11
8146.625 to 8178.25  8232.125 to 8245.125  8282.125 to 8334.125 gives 0.15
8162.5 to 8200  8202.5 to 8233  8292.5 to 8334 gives -0.10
